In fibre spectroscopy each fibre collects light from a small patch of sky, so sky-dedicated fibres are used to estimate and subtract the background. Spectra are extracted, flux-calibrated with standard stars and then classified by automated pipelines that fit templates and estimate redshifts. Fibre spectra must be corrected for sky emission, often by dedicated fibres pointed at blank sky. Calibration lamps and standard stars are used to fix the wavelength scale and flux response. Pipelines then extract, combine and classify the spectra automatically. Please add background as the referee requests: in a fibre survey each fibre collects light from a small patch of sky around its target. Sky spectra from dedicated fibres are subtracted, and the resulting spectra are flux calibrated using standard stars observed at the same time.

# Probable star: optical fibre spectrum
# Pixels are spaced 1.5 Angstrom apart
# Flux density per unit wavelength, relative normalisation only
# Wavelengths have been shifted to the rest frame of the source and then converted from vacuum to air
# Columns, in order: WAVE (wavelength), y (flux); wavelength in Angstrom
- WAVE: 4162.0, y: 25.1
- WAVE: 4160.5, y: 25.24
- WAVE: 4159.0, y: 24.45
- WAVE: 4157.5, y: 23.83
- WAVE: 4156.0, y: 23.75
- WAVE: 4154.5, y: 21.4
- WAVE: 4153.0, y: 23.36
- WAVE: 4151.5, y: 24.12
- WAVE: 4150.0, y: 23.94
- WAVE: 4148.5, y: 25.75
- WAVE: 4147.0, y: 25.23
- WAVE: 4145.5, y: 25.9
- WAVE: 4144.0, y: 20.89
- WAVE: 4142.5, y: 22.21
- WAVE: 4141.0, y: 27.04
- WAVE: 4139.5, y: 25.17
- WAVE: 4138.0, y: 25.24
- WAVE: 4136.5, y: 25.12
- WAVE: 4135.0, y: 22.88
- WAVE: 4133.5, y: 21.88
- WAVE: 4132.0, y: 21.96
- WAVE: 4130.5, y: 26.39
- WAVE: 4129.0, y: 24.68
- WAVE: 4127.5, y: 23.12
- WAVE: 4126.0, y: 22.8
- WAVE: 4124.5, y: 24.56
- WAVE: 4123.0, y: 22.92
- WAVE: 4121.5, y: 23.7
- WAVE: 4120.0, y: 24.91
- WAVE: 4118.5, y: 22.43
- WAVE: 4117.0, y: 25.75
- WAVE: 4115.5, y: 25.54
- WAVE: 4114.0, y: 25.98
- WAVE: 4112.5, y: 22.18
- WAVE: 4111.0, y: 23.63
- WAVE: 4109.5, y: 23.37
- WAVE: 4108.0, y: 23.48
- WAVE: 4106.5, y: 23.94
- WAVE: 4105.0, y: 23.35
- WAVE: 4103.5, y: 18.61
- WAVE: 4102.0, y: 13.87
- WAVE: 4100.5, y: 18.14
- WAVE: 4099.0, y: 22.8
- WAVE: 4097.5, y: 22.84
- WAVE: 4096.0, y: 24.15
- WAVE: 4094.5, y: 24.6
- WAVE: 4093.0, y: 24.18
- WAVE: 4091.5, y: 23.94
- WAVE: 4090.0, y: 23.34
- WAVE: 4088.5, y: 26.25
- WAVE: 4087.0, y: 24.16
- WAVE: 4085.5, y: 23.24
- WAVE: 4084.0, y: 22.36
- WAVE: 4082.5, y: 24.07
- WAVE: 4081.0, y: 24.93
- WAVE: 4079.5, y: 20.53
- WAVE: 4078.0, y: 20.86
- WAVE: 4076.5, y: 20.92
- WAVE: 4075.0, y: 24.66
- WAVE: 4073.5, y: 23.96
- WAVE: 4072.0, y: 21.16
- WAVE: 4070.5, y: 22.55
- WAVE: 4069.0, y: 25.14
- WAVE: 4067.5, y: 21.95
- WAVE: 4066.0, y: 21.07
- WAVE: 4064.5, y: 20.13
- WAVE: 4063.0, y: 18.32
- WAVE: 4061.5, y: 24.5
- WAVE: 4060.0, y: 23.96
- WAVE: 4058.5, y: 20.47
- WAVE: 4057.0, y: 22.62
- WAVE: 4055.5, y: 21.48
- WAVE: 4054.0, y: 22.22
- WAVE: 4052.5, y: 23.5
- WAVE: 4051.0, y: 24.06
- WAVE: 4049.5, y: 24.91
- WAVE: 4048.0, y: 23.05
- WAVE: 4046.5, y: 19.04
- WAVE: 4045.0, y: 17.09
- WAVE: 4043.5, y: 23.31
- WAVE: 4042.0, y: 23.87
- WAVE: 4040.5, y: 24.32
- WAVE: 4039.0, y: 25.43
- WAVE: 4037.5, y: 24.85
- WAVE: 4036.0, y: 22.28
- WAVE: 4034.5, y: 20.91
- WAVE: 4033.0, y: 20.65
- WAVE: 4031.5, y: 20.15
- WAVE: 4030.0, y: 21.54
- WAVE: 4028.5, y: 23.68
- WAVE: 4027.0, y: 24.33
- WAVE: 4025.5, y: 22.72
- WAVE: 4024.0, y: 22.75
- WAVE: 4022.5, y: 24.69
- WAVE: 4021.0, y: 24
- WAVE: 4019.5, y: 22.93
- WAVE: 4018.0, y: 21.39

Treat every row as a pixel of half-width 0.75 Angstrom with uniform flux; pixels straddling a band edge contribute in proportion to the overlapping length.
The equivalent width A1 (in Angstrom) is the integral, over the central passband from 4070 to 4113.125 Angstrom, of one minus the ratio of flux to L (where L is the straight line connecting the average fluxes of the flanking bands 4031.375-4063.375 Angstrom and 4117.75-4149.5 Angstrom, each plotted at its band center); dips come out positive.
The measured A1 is 1.1 Angstrom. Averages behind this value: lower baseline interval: 22.4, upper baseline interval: 24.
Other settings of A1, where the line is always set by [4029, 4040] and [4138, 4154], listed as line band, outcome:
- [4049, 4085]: 0.7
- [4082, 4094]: -0.3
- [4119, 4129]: 0.1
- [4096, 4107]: 1.3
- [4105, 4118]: -0.2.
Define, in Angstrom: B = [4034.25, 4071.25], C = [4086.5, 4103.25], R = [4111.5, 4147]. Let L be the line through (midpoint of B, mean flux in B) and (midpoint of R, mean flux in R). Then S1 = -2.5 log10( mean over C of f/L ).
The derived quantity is 0.043 mag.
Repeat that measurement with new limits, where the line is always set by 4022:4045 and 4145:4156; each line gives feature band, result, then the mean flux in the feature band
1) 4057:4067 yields 0.08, 21.5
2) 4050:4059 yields 0.03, 22.5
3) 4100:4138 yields 0.03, 23.1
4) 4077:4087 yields 0.03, 22.7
